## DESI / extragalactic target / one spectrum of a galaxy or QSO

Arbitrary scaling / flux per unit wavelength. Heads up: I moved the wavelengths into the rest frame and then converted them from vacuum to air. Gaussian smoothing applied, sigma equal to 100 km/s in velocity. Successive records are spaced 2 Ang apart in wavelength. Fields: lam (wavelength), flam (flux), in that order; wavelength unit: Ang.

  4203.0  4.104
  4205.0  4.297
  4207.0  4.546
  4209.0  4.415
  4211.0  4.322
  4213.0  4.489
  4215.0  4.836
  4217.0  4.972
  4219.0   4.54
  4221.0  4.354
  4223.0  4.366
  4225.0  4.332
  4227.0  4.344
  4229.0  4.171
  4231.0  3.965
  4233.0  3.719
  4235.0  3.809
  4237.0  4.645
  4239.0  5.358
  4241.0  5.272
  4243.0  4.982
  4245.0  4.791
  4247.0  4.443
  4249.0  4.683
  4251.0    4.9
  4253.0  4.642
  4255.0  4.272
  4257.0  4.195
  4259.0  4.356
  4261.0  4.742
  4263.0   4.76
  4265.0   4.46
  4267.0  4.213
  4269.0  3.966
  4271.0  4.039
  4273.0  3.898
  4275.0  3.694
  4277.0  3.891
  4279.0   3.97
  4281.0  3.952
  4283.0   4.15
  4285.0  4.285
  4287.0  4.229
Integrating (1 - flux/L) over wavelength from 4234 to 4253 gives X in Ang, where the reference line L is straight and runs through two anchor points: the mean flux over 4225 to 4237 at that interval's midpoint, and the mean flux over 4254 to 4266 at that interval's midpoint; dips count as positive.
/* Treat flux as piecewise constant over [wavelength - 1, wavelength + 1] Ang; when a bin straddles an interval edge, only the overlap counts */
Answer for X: -2.3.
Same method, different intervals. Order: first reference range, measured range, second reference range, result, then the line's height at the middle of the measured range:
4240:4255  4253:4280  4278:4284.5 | 1.0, 4.37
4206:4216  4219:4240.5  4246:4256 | 1.0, 4.55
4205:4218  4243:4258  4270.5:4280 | -1.6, 4.16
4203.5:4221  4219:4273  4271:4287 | -2.4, 4.26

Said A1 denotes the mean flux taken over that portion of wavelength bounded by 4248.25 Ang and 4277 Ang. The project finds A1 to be 4.33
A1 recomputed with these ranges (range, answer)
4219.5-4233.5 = 4.21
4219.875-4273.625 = 4.44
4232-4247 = 4.64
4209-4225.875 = 4.52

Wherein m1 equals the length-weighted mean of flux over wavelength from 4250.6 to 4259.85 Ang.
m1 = 4.45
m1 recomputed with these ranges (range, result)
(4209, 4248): 4.51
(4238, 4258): 4.75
